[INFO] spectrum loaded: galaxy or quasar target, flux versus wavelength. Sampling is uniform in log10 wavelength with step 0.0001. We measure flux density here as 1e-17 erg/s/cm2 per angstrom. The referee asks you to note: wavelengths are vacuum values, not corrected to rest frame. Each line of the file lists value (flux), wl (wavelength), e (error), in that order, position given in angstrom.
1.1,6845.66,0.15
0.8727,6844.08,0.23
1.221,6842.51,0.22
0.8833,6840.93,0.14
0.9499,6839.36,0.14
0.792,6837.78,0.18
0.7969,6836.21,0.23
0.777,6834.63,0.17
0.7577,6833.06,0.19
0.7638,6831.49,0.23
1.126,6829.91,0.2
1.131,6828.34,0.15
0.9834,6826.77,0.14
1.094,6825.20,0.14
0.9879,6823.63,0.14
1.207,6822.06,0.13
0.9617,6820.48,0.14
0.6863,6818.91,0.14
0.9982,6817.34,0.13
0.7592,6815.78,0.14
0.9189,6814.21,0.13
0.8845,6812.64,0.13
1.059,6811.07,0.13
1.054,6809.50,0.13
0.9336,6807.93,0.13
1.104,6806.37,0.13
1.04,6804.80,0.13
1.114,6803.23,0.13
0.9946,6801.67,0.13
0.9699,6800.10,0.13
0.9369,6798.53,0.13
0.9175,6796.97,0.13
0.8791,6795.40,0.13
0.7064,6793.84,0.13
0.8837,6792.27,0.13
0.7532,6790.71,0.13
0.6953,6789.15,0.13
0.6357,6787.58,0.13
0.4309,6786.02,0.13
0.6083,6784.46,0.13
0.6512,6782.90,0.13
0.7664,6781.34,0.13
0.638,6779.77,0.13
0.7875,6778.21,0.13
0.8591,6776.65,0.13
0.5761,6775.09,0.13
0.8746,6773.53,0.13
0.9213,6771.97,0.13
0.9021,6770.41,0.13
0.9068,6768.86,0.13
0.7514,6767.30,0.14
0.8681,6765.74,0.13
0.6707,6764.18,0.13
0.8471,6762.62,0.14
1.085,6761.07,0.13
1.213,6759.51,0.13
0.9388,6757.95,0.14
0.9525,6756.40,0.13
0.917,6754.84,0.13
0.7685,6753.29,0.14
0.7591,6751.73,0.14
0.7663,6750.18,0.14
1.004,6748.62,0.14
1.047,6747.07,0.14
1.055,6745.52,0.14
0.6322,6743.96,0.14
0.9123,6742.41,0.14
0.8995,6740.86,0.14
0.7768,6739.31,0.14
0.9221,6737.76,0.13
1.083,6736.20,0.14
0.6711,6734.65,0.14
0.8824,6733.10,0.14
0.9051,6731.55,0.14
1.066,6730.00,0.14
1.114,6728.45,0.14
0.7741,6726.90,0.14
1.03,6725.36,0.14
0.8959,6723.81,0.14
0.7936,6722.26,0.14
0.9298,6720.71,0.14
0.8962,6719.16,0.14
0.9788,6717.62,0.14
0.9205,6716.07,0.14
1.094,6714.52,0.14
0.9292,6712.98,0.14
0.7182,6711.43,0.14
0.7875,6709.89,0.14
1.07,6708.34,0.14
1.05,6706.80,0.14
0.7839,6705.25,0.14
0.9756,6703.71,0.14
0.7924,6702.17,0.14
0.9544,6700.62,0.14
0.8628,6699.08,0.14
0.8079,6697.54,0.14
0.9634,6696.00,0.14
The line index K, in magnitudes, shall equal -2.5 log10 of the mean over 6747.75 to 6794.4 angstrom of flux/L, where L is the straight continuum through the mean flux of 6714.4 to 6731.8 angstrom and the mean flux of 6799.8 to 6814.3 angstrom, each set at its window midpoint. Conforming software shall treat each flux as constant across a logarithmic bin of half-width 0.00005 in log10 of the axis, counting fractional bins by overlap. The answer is 0.22 mag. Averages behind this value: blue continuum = 0.946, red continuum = 1.01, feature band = 0.805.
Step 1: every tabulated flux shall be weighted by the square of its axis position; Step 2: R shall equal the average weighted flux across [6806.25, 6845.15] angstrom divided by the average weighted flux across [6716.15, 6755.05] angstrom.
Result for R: 1.08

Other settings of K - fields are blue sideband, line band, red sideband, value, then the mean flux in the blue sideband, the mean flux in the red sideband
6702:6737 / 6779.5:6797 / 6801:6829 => 0.35 mag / 0.921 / 0.995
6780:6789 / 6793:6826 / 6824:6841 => -0.24 mag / 0.625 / 0.917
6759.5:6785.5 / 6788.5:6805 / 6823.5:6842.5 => -0.05 mag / 0.804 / 0.93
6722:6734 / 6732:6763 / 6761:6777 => -0.03 mag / 0.936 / 0.831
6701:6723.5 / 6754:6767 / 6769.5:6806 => -0.10 mag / 0.909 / 0.81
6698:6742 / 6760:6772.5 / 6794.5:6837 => 0.07 mag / 0.912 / 0.956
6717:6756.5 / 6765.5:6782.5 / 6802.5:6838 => 0.16 mag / 0.9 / 0.956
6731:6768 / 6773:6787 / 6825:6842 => 0.29 mag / 0.889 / 0.913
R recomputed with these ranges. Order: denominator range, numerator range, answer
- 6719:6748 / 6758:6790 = 0.88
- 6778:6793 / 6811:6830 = 1.45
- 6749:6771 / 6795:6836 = 1.11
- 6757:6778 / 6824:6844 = 1.09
